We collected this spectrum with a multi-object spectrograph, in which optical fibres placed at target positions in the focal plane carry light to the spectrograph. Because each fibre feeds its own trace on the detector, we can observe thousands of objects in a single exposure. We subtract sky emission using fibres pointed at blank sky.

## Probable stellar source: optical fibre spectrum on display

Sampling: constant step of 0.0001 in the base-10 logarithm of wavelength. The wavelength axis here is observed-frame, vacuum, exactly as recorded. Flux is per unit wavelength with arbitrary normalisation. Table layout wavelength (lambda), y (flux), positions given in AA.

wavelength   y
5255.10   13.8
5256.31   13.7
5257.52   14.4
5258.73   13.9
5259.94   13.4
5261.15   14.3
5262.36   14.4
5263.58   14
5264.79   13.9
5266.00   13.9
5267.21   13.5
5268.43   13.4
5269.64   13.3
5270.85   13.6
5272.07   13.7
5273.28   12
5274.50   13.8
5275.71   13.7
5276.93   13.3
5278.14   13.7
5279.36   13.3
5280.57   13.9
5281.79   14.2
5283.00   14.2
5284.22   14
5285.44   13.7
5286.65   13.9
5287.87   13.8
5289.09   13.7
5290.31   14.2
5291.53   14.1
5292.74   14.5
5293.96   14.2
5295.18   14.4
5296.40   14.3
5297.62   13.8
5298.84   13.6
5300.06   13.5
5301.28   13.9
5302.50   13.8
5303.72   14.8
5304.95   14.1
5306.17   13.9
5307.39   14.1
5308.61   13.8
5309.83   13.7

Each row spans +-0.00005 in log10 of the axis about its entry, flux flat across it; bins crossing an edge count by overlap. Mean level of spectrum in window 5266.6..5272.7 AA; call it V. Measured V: 13.5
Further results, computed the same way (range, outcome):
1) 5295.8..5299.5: 13.9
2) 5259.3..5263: 14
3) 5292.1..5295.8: 14.4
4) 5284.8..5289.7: 13.8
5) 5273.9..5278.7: 13.6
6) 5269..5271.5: 13.5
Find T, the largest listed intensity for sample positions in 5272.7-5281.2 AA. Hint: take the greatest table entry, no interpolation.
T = 13.9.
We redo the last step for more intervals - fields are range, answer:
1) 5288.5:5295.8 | 14.5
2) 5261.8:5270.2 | 14.4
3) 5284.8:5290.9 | 14.2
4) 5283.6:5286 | 14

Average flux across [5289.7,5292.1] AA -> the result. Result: 14.1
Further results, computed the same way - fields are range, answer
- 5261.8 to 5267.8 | 13.9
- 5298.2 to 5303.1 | 13.7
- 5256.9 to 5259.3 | 14.2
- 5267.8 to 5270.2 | 13.3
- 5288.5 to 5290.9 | 13.9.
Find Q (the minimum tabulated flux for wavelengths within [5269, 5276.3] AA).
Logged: 12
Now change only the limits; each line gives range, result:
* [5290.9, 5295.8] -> 14.1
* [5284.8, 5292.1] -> 13.7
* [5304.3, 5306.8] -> 13.9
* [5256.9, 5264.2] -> 13.4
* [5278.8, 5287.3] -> 13.3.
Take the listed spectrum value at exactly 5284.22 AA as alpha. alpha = 14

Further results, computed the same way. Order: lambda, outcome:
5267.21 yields 13.5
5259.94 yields 13.4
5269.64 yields 13.3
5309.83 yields 13.7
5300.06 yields 13.5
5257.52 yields 14.4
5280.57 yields 13.9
